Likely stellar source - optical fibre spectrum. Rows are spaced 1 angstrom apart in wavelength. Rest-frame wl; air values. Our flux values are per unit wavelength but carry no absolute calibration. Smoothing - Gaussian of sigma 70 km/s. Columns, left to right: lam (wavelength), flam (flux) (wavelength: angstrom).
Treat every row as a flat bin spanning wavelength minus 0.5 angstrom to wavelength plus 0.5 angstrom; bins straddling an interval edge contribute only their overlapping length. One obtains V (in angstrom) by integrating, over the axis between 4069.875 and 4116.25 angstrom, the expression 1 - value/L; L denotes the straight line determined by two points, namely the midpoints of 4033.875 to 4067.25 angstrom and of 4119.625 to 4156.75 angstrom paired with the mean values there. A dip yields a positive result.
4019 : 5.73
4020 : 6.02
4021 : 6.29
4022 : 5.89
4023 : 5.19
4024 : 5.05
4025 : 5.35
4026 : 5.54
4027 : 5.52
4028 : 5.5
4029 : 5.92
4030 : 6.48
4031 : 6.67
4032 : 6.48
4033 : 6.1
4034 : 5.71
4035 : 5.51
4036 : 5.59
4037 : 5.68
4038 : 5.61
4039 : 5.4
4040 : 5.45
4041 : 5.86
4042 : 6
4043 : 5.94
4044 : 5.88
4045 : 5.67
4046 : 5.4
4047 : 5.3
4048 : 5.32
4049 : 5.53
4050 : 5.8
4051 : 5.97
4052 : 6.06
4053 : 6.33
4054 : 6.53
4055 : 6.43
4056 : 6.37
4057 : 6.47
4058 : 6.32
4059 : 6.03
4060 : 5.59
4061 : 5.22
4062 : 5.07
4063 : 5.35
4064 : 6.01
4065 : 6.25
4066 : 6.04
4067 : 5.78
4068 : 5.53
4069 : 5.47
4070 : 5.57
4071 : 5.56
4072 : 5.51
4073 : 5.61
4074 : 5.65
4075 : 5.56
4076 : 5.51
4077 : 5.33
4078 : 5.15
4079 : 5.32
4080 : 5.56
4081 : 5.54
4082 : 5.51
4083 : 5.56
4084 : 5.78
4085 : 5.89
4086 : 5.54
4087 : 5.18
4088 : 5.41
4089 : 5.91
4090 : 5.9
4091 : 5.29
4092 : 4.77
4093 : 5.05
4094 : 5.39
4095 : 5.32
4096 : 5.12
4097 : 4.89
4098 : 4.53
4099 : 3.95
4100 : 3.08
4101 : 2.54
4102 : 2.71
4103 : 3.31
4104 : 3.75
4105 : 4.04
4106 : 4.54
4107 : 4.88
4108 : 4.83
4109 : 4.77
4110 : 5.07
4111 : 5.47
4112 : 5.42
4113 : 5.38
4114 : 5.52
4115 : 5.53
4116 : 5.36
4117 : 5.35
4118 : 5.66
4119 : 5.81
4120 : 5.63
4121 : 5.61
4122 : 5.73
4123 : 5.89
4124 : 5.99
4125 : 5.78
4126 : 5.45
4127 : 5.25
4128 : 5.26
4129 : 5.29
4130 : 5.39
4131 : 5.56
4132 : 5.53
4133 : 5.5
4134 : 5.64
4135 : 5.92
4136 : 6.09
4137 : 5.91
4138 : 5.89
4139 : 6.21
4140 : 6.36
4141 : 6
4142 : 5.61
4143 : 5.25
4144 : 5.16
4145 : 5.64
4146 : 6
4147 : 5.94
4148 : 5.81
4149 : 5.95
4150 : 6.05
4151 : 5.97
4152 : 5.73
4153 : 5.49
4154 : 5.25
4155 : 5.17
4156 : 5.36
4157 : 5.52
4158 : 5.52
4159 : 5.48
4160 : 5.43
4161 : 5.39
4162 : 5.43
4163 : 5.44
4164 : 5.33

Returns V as 5.7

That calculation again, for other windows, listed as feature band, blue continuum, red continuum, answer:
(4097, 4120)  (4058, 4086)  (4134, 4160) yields 4.15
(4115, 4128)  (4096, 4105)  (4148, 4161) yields -3.46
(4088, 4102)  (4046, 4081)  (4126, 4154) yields 2.50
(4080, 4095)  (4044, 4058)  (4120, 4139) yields 0.87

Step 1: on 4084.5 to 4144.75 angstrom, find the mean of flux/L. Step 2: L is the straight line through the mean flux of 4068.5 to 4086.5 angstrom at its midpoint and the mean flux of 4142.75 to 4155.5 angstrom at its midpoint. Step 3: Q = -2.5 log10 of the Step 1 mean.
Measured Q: 0.08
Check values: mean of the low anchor 5.53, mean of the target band 5.22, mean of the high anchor 5.65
